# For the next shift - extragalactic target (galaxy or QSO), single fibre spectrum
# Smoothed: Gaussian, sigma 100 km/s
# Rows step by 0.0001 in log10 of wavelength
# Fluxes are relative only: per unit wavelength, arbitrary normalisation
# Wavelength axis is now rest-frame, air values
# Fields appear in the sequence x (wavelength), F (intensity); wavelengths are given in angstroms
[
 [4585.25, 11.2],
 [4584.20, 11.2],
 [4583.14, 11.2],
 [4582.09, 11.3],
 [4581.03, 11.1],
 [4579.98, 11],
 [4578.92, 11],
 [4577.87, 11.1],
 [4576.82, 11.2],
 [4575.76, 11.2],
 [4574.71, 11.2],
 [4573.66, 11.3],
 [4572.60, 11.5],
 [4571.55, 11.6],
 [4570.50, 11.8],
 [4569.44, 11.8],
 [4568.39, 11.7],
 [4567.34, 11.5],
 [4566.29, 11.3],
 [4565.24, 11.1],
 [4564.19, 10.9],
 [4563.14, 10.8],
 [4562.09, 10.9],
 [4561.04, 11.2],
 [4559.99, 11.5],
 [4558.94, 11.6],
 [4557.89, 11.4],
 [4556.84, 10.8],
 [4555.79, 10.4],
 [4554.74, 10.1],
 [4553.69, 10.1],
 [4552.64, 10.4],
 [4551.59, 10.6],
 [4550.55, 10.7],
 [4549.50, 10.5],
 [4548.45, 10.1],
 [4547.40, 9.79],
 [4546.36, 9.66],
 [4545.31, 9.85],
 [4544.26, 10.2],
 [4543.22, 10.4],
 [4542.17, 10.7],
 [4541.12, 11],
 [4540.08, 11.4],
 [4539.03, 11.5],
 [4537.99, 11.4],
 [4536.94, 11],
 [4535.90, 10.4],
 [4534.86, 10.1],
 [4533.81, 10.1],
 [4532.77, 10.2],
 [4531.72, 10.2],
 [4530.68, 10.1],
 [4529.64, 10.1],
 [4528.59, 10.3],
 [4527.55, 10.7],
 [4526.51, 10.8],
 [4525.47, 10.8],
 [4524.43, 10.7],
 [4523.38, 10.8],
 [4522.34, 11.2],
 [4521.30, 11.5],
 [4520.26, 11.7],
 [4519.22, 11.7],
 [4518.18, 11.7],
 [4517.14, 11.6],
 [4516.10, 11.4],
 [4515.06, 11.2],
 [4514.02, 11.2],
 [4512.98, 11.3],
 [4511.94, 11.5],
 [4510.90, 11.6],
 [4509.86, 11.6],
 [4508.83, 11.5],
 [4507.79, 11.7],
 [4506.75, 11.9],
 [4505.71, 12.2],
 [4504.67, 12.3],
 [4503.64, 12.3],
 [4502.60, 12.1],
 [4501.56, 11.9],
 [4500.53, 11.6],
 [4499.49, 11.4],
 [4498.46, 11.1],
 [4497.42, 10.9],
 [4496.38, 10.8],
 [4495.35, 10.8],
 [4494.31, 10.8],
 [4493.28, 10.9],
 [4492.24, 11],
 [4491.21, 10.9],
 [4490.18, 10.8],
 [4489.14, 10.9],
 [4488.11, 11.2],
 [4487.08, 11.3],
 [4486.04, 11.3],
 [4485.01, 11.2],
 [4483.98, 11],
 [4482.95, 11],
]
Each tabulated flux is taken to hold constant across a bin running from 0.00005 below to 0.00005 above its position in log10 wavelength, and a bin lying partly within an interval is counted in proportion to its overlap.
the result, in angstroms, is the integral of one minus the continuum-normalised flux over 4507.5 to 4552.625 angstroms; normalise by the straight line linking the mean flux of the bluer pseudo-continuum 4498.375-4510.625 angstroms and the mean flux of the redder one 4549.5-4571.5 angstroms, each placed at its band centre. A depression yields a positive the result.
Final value 2.5 angstroms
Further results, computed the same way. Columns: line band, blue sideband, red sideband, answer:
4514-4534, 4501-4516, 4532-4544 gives 0.5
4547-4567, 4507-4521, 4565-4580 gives 1.1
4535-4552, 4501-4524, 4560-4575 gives 1.3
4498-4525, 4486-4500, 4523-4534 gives -2.2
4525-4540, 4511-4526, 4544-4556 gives 0.3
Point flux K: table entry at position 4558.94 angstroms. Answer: 11.6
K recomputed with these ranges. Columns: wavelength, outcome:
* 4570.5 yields 11.8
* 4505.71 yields 12.2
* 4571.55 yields 11.6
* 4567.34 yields 11.5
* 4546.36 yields 9.66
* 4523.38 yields 10.8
